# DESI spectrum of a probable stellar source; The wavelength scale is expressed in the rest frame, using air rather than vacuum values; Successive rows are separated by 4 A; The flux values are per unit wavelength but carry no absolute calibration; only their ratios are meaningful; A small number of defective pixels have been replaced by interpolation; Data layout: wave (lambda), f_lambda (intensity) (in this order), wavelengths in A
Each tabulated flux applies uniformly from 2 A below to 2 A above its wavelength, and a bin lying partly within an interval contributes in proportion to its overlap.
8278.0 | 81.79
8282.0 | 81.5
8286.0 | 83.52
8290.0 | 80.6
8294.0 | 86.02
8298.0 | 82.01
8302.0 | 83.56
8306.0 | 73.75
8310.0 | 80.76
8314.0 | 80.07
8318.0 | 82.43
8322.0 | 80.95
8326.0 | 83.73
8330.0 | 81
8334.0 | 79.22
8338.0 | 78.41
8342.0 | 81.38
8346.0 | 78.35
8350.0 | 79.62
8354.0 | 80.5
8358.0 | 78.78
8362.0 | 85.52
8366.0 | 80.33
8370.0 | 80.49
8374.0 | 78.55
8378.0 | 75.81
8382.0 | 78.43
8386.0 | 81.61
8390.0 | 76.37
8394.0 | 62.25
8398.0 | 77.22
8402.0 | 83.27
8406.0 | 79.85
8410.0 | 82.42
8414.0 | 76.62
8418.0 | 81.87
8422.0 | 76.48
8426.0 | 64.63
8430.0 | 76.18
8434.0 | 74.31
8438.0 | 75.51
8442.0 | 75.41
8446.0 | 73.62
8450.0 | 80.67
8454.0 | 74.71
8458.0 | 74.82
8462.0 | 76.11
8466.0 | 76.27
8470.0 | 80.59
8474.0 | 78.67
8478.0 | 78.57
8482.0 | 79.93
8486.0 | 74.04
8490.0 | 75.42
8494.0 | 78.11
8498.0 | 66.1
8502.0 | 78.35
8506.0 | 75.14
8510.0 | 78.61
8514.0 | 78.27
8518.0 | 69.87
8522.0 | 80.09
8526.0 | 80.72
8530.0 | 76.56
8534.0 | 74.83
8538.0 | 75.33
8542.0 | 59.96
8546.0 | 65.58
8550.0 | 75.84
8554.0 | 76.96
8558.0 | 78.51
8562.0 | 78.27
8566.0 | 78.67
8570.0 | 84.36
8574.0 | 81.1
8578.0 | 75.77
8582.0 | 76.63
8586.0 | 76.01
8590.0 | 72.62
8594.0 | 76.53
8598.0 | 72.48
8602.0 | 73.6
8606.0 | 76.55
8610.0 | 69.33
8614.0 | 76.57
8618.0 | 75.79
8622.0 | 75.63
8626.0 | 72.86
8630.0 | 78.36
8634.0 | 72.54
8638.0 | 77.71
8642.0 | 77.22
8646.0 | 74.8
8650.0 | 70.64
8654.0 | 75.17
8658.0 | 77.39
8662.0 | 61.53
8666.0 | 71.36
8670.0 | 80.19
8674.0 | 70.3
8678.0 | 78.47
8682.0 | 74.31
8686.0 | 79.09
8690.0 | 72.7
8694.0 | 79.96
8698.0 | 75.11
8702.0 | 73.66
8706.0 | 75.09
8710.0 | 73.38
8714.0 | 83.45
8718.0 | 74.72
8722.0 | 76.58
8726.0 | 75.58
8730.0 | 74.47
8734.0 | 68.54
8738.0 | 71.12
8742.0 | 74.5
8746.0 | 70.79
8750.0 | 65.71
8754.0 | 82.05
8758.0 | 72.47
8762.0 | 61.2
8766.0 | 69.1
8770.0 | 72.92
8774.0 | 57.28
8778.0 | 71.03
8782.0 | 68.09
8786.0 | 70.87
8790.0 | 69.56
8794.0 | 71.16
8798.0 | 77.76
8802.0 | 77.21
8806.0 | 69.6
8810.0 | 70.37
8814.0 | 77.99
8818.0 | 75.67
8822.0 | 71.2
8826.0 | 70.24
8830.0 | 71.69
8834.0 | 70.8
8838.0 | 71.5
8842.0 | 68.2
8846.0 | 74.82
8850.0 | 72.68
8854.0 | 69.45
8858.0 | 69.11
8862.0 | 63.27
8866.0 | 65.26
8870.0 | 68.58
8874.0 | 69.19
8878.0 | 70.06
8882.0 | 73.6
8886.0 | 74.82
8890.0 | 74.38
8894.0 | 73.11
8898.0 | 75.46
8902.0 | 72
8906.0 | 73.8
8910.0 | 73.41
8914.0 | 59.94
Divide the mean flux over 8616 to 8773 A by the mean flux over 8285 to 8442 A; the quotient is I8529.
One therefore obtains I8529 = 0.94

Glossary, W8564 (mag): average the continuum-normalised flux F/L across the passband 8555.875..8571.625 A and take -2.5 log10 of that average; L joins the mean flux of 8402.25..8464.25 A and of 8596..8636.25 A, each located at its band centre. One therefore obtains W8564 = -0.07 mag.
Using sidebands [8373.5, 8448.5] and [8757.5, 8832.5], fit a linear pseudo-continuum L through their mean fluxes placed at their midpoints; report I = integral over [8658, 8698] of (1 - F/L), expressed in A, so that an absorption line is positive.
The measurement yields -1.08 A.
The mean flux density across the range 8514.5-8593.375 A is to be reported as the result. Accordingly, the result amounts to 75.7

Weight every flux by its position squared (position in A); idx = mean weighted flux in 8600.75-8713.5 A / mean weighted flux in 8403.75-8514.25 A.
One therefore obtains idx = 1.0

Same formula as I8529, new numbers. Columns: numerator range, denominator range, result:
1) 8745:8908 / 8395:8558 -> 0.94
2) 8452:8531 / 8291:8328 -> 0.94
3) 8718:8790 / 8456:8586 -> 0.93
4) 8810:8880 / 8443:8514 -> 0.92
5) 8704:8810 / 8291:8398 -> 0.91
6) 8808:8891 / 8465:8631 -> 0.94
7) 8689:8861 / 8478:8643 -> 0.96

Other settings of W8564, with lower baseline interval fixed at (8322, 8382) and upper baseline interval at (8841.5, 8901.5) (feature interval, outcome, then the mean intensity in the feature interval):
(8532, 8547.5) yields 0.12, 69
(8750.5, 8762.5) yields 0.01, 72.5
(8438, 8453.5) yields 0.03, 76.3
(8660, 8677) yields 0.05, 71.3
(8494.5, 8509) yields 0.05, 74.1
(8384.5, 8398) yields 0.08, 73.7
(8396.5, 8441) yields 0.03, 77.1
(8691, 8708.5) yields -0.03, 75.7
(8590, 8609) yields 0.02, 74.3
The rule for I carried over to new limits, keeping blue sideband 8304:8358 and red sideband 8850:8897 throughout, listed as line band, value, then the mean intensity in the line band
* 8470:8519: 0.52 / 76.2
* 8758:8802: 1.54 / 69.4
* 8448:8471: 0.19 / 77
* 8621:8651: -0.22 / 75.1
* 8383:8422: 0.40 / 77.9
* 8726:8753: 0.40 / 71.6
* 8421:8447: 1.50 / 73.6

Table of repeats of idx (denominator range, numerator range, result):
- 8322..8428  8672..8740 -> 1.03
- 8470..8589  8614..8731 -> 1.02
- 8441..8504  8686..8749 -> 1.03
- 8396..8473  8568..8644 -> 1.03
